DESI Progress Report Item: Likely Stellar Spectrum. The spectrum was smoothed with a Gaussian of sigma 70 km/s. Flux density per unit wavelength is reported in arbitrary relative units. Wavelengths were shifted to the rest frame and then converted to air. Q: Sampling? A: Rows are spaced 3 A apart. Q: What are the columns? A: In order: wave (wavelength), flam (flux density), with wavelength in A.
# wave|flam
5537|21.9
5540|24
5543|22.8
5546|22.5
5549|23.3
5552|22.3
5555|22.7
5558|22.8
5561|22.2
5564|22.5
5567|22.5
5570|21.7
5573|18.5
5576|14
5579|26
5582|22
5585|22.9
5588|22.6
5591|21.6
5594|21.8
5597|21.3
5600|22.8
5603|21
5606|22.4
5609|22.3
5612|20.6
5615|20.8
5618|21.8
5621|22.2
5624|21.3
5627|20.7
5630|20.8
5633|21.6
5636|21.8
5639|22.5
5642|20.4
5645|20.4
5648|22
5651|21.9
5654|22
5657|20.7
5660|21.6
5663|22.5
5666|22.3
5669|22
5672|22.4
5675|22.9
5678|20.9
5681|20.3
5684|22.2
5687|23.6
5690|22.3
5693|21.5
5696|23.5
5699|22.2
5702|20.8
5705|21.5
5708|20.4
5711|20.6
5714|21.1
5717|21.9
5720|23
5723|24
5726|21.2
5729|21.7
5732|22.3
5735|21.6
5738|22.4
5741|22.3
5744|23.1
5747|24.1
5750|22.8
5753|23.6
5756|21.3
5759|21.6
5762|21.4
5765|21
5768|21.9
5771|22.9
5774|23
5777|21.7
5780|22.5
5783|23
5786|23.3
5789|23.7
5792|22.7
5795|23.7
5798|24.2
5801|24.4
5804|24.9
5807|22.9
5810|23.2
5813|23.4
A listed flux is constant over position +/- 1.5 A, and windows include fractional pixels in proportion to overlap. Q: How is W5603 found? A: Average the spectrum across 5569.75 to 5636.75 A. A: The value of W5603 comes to 21.4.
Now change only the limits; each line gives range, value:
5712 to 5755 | 22.5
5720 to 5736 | 22.3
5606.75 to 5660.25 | 21.4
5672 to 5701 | 22.1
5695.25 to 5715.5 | 21.4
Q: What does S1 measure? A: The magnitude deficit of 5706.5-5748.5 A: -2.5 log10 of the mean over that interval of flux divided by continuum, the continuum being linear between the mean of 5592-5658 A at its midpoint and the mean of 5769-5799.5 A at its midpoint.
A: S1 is 0.02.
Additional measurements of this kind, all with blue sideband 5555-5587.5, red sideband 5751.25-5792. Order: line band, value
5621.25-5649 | 0.03 mag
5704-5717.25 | 0.06 mag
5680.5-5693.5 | 0.00 mag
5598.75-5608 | -0.02 mag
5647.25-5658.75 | 0.01 mag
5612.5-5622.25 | 0.02 mag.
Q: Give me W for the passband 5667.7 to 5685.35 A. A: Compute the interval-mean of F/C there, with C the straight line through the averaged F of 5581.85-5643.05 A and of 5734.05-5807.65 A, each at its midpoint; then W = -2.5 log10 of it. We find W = 0.018 mag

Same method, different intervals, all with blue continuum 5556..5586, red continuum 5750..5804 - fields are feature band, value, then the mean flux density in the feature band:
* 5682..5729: 0.018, 22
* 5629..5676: 0.013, 21.7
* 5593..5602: -0.013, 21.9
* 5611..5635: 0.029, 21.2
